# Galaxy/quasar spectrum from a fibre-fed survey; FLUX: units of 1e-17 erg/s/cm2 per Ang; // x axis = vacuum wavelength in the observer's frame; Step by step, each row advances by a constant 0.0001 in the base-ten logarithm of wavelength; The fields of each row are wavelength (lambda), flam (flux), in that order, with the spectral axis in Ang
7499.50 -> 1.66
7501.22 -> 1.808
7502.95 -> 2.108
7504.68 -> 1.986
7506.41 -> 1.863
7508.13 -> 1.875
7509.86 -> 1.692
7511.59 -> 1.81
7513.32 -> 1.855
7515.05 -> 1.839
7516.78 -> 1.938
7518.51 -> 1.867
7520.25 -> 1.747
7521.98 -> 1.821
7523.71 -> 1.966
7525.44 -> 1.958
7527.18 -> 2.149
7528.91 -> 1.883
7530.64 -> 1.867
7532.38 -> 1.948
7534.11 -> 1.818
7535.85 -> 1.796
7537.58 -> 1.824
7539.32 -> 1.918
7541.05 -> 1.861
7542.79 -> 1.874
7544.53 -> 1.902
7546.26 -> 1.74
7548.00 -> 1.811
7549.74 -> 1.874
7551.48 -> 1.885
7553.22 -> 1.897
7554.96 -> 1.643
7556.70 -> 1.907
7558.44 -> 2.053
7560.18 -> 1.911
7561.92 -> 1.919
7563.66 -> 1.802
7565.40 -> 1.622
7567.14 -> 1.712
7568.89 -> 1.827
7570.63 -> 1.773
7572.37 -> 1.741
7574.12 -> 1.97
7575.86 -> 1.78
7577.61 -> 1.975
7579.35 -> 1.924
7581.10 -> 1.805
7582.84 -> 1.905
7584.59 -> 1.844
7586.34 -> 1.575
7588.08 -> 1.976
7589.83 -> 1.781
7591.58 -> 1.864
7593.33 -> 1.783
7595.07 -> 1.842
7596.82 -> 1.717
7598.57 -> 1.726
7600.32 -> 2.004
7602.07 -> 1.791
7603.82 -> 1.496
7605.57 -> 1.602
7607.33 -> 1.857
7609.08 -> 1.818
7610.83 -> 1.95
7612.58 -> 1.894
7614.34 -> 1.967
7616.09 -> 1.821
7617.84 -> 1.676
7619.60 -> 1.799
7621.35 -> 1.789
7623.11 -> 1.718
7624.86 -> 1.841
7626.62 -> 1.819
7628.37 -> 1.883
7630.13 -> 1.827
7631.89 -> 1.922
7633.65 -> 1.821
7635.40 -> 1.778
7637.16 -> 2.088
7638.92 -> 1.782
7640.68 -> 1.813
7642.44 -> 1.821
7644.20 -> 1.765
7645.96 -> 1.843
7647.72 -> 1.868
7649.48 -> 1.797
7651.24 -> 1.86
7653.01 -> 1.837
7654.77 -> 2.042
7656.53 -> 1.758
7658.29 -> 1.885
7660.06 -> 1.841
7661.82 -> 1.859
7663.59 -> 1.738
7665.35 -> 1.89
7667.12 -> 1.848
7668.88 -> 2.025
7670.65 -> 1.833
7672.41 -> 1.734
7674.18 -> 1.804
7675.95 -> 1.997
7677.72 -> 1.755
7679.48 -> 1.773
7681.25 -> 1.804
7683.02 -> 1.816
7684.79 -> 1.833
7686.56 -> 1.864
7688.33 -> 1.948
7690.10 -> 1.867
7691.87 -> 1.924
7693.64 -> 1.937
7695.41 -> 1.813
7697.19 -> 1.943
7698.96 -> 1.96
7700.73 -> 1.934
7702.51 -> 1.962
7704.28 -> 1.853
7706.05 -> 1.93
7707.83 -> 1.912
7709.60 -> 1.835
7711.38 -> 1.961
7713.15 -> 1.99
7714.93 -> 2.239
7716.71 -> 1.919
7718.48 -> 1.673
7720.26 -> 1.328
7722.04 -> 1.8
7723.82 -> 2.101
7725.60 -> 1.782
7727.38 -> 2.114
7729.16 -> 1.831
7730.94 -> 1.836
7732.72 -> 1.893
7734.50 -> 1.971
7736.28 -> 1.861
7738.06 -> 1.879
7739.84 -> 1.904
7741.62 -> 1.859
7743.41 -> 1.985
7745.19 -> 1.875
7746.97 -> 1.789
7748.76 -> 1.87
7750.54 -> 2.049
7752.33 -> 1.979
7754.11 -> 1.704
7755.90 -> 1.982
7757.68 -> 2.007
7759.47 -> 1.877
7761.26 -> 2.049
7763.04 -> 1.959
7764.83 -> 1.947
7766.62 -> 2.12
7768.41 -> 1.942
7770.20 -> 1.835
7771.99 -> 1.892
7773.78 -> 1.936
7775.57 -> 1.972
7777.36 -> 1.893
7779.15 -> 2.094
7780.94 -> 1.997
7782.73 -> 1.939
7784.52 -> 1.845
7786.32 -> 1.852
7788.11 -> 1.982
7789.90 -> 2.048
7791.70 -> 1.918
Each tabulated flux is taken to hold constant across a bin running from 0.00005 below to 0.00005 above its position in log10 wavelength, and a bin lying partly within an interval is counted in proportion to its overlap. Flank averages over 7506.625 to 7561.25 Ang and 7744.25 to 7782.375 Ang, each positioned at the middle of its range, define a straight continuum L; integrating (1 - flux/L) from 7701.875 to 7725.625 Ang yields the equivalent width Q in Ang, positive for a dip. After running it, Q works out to 0.6 Ang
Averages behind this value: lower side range 1.87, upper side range 1.94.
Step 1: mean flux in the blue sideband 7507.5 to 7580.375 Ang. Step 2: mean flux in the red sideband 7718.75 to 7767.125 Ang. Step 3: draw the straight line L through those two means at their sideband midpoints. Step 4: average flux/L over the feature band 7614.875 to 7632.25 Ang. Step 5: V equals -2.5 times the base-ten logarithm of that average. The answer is 0.04 mag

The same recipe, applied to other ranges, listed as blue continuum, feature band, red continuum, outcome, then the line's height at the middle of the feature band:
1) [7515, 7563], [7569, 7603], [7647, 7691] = 0.023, 1.87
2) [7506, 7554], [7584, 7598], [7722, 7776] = 0.051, 1.88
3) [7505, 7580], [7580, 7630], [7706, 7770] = 0.040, 1.87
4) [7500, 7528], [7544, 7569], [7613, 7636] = 0.018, 1.86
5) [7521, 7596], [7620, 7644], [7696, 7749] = 0.021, 1.87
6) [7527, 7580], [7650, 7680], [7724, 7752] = 0.020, 1.89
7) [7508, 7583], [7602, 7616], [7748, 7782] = 0.051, 1.88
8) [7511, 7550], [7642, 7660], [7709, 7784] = 0.028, 1.9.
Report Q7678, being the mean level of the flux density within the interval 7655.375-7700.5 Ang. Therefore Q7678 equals 1.86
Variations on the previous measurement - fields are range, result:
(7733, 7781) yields 1.93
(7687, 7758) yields 1.9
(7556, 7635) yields 1.82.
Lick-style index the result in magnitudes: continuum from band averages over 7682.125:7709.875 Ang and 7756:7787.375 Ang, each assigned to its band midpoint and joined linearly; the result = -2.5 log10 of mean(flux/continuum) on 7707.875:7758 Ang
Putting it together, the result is 0.02 mag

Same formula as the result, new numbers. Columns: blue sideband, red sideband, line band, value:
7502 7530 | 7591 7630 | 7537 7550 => 0.01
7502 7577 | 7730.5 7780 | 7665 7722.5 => 0.02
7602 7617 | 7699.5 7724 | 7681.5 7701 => -0.01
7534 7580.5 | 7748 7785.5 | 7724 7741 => 0.01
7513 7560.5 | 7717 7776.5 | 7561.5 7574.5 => 0.06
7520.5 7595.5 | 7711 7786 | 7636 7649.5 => 0.02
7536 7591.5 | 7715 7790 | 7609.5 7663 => 0.01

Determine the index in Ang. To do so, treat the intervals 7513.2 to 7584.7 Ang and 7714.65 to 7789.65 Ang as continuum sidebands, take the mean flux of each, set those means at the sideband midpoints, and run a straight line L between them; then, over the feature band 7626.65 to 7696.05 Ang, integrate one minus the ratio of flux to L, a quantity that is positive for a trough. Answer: 1.31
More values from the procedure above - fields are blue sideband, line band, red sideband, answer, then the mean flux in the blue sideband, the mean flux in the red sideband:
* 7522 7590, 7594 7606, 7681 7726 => 0.8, 1.86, 1.88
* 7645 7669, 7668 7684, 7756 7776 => 0.3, 1.86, 1.96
